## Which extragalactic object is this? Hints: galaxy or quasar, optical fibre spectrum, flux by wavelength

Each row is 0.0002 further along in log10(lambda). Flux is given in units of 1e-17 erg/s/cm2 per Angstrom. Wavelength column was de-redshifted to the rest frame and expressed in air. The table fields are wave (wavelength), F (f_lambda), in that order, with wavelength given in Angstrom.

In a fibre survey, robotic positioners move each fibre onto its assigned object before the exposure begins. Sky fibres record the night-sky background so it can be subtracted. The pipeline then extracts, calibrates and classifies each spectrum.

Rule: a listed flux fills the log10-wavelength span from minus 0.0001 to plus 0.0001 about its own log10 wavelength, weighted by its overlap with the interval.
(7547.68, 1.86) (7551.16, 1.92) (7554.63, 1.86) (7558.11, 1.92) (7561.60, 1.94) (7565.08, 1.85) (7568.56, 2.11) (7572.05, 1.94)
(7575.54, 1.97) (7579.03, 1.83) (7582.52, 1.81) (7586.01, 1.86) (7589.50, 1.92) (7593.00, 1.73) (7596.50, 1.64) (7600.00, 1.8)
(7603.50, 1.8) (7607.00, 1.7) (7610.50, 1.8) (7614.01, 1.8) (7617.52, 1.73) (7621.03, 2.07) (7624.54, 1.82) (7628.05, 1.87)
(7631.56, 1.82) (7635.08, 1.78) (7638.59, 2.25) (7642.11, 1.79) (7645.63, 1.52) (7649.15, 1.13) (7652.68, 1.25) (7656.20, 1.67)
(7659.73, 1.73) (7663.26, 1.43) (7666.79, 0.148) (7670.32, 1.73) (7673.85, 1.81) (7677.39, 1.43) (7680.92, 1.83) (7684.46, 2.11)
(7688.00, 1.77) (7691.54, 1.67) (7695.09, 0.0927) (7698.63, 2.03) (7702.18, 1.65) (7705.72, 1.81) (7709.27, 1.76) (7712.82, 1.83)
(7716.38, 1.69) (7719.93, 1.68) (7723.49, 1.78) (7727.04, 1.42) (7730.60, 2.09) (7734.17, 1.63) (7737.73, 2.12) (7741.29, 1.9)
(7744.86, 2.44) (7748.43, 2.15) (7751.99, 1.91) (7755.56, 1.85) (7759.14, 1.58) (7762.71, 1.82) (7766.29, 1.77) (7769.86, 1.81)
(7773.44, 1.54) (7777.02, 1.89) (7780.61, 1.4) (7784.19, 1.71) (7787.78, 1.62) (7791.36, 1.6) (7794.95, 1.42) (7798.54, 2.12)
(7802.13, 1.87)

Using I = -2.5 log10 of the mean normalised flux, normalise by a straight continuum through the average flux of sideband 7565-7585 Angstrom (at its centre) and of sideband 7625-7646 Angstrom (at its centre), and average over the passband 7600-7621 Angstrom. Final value 0.05 mag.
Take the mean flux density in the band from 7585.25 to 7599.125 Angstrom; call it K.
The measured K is 1.78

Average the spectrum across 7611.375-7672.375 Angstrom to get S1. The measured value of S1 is 1.62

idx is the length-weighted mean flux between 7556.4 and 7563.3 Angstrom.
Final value 1.93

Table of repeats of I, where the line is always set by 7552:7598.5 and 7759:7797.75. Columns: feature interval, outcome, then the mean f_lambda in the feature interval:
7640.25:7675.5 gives 0.251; 1.42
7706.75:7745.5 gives -0.068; 1.83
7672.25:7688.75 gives -0.015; 1.79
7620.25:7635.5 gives -0.027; 1.87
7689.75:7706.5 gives 0.218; 1.43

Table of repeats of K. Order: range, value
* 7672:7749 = 1.75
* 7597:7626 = 1.81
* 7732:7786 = 1.84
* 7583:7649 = 1.8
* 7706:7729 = 1.7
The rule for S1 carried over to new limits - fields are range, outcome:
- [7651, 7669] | 1.26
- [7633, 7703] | 1.54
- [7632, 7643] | 1.94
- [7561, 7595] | 1.89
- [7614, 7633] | 1.86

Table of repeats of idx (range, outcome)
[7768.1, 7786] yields 1.67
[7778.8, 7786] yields 1.55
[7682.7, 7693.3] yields 1.85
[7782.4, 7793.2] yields 1.64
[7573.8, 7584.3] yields 1.87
